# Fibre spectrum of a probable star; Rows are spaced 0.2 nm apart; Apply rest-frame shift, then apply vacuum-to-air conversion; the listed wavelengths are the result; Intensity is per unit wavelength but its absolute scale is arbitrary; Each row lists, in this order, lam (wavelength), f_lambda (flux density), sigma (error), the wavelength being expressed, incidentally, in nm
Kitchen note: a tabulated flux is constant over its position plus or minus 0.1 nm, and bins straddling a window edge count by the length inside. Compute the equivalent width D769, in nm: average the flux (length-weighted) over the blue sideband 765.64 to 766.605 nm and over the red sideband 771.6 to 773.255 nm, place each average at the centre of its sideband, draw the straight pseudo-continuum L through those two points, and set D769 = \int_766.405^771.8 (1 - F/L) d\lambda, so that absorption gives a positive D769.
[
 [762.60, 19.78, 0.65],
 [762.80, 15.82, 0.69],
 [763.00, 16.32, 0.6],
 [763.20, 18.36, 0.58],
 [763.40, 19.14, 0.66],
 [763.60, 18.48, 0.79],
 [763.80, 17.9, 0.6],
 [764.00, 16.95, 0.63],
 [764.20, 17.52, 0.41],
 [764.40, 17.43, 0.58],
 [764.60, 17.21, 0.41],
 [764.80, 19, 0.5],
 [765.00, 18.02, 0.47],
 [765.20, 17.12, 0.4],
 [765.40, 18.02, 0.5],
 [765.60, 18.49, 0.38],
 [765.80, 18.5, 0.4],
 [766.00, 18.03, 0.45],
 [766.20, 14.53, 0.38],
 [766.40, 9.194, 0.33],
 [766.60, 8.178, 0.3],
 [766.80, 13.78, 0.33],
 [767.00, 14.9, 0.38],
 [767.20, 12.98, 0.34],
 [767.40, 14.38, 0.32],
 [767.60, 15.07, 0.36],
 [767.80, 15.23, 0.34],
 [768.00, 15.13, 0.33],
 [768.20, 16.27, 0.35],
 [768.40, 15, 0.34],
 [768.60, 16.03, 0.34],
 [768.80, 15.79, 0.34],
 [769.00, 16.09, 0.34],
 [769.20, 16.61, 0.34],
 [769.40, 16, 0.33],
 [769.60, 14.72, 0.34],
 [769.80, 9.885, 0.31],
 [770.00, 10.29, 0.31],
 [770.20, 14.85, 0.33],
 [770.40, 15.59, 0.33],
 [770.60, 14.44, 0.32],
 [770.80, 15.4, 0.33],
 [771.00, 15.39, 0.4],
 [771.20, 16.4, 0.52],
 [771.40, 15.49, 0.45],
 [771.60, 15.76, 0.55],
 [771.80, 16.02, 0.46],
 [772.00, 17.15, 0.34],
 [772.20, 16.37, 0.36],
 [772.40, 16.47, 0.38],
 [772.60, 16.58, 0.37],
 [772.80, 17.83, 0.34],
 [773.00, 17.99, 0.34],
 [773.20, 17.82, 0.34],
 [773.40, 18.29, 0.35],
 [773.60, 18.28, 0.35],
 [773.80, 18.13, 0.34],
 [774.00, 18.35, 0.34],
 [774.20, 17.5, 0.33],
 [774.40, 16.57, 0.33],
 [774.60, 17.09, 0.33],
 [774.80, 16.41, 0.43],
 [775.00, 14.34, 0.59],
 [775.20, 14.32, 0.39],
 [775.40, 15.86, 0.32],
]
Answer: 0.39 nm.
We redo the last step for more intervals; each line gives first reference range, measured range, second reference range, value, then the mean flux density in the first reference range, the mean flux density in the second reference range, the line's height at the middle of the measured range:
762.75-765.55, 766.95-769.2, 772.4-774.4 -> 0.31 nm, 17.7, 17.7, 17.7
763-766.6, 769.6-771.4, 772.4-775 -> 0.32 nm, 17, 17.4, 17.3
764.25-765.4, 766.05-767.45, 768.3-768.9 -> 0.33 nm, 17.8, 15.6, 16.7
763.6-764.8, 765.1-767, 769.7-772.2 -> 0.20 nm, 17.6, 14.8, 16.8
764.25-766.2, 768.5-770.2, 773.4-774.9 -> 0.31 nm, 17.8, 17.5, 17.7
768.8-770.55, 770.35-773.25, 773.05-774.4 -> -0.01 nm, 14.3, 17.9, 16.2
